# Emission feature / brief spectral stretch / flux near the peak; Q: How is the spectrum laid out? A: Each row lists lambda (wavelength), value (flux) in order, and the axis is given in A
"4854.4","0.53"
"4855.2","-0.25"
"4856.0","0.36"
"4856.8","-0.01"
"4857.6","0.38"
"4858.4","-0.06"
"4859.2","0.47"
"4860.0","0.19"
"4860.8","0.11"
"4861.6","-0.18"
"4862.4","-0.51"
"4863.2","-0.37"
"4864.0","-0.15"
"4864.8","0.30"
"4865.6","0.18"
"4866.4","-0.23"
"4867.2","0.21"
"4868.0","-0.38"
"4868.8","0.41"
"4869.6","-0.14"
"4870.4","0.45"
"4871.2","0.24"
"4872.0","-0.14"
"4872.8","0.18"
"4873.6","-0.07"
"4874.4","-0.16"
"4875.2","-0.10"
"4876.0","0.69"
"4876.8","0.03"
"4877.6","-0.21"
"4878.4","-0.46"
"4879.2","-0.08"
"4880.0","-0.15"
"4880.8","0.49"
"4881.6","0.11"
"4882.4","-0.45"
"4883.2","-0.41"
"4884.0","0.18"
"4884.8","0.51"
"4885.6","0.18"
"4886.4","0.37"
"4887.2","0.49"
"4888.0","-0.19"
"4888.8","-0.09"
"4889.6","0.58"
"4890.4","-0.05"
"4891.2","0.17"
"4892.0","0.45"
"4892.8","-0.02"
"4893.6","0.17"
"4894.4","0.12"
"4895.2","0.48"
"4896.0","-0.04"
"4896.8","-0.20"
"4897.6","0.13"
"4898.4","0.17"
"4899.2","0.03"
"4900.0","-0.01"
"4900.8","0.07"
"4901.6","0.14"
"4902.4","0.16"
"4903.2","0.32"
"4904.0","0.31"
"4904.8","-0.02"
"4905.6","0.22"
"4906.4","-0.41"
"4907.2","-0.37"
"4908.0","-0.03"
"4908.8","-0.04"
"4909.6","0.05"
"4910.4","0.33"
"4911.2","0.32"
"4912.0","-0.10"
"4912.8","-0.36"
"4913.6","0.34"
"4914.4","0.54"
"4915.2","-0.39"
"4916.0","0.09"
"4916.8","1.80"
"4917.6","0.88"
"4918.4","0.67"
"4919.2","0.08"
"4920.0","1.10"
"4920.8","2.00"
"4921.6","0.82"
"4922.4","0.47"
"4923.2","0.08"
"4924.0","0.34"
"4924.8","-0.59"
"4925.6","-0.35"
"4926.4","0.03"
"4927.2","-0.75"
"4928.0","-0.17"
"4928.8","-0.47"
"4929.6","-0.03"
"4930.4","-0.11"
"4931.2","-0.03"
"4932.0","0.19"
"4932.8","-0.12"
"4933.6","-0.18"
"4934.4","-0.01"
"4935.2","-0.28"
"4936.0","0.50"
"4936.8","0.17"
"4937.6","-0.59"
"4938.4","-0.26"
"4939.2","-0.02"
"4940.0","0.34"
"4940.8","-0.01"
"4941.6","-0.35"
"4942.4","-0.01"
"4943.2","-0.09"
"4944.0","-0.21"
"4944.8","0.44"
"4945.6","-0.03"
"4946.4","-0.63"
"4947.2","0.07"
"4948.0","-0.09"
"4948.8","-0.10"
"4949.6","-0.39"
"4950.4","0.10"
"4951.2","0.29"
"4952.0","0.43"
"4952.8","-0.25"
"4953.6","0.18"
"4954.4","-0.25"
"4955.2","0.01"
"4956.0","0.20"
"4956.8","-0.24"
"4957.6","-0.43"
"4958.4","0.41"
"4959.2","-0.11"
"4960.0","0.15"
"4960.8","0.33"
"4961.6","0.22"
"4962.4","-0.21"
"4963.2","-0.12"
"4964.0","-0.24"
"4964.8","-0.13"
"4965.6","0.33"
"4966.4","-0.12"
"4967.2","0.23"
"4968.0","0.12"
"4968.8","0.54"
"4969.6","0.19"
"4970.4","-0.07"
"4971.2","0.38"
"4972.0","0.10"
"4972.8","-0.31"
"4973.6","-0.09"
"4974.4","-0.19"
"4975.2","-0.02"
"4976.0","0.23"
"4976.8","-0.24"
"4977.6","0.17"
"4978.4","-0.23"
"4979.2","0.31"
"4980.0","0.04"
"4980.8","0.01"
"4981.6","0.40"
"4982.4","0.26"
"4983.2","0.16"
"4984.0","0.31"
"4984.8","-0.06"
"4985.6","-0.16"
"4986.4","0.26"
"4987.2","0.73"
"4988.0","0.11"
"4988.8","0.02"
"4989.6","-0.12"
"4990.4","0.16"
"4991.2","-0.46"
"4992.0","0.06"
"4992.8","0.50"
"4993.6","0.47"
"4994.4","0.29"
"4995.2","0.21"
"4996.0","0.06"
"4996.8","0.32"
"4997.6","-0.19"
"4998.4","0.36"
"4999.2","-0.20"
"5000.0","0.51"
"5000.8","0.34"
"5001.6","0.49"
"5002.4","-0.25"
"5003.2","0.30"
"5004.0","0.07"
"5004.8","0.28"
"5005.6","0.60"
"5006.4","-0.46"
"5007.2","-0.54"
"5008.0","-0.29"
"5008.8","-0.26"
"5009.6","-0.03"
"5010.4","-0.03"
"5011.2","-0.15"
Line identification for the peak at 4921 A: [O II]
